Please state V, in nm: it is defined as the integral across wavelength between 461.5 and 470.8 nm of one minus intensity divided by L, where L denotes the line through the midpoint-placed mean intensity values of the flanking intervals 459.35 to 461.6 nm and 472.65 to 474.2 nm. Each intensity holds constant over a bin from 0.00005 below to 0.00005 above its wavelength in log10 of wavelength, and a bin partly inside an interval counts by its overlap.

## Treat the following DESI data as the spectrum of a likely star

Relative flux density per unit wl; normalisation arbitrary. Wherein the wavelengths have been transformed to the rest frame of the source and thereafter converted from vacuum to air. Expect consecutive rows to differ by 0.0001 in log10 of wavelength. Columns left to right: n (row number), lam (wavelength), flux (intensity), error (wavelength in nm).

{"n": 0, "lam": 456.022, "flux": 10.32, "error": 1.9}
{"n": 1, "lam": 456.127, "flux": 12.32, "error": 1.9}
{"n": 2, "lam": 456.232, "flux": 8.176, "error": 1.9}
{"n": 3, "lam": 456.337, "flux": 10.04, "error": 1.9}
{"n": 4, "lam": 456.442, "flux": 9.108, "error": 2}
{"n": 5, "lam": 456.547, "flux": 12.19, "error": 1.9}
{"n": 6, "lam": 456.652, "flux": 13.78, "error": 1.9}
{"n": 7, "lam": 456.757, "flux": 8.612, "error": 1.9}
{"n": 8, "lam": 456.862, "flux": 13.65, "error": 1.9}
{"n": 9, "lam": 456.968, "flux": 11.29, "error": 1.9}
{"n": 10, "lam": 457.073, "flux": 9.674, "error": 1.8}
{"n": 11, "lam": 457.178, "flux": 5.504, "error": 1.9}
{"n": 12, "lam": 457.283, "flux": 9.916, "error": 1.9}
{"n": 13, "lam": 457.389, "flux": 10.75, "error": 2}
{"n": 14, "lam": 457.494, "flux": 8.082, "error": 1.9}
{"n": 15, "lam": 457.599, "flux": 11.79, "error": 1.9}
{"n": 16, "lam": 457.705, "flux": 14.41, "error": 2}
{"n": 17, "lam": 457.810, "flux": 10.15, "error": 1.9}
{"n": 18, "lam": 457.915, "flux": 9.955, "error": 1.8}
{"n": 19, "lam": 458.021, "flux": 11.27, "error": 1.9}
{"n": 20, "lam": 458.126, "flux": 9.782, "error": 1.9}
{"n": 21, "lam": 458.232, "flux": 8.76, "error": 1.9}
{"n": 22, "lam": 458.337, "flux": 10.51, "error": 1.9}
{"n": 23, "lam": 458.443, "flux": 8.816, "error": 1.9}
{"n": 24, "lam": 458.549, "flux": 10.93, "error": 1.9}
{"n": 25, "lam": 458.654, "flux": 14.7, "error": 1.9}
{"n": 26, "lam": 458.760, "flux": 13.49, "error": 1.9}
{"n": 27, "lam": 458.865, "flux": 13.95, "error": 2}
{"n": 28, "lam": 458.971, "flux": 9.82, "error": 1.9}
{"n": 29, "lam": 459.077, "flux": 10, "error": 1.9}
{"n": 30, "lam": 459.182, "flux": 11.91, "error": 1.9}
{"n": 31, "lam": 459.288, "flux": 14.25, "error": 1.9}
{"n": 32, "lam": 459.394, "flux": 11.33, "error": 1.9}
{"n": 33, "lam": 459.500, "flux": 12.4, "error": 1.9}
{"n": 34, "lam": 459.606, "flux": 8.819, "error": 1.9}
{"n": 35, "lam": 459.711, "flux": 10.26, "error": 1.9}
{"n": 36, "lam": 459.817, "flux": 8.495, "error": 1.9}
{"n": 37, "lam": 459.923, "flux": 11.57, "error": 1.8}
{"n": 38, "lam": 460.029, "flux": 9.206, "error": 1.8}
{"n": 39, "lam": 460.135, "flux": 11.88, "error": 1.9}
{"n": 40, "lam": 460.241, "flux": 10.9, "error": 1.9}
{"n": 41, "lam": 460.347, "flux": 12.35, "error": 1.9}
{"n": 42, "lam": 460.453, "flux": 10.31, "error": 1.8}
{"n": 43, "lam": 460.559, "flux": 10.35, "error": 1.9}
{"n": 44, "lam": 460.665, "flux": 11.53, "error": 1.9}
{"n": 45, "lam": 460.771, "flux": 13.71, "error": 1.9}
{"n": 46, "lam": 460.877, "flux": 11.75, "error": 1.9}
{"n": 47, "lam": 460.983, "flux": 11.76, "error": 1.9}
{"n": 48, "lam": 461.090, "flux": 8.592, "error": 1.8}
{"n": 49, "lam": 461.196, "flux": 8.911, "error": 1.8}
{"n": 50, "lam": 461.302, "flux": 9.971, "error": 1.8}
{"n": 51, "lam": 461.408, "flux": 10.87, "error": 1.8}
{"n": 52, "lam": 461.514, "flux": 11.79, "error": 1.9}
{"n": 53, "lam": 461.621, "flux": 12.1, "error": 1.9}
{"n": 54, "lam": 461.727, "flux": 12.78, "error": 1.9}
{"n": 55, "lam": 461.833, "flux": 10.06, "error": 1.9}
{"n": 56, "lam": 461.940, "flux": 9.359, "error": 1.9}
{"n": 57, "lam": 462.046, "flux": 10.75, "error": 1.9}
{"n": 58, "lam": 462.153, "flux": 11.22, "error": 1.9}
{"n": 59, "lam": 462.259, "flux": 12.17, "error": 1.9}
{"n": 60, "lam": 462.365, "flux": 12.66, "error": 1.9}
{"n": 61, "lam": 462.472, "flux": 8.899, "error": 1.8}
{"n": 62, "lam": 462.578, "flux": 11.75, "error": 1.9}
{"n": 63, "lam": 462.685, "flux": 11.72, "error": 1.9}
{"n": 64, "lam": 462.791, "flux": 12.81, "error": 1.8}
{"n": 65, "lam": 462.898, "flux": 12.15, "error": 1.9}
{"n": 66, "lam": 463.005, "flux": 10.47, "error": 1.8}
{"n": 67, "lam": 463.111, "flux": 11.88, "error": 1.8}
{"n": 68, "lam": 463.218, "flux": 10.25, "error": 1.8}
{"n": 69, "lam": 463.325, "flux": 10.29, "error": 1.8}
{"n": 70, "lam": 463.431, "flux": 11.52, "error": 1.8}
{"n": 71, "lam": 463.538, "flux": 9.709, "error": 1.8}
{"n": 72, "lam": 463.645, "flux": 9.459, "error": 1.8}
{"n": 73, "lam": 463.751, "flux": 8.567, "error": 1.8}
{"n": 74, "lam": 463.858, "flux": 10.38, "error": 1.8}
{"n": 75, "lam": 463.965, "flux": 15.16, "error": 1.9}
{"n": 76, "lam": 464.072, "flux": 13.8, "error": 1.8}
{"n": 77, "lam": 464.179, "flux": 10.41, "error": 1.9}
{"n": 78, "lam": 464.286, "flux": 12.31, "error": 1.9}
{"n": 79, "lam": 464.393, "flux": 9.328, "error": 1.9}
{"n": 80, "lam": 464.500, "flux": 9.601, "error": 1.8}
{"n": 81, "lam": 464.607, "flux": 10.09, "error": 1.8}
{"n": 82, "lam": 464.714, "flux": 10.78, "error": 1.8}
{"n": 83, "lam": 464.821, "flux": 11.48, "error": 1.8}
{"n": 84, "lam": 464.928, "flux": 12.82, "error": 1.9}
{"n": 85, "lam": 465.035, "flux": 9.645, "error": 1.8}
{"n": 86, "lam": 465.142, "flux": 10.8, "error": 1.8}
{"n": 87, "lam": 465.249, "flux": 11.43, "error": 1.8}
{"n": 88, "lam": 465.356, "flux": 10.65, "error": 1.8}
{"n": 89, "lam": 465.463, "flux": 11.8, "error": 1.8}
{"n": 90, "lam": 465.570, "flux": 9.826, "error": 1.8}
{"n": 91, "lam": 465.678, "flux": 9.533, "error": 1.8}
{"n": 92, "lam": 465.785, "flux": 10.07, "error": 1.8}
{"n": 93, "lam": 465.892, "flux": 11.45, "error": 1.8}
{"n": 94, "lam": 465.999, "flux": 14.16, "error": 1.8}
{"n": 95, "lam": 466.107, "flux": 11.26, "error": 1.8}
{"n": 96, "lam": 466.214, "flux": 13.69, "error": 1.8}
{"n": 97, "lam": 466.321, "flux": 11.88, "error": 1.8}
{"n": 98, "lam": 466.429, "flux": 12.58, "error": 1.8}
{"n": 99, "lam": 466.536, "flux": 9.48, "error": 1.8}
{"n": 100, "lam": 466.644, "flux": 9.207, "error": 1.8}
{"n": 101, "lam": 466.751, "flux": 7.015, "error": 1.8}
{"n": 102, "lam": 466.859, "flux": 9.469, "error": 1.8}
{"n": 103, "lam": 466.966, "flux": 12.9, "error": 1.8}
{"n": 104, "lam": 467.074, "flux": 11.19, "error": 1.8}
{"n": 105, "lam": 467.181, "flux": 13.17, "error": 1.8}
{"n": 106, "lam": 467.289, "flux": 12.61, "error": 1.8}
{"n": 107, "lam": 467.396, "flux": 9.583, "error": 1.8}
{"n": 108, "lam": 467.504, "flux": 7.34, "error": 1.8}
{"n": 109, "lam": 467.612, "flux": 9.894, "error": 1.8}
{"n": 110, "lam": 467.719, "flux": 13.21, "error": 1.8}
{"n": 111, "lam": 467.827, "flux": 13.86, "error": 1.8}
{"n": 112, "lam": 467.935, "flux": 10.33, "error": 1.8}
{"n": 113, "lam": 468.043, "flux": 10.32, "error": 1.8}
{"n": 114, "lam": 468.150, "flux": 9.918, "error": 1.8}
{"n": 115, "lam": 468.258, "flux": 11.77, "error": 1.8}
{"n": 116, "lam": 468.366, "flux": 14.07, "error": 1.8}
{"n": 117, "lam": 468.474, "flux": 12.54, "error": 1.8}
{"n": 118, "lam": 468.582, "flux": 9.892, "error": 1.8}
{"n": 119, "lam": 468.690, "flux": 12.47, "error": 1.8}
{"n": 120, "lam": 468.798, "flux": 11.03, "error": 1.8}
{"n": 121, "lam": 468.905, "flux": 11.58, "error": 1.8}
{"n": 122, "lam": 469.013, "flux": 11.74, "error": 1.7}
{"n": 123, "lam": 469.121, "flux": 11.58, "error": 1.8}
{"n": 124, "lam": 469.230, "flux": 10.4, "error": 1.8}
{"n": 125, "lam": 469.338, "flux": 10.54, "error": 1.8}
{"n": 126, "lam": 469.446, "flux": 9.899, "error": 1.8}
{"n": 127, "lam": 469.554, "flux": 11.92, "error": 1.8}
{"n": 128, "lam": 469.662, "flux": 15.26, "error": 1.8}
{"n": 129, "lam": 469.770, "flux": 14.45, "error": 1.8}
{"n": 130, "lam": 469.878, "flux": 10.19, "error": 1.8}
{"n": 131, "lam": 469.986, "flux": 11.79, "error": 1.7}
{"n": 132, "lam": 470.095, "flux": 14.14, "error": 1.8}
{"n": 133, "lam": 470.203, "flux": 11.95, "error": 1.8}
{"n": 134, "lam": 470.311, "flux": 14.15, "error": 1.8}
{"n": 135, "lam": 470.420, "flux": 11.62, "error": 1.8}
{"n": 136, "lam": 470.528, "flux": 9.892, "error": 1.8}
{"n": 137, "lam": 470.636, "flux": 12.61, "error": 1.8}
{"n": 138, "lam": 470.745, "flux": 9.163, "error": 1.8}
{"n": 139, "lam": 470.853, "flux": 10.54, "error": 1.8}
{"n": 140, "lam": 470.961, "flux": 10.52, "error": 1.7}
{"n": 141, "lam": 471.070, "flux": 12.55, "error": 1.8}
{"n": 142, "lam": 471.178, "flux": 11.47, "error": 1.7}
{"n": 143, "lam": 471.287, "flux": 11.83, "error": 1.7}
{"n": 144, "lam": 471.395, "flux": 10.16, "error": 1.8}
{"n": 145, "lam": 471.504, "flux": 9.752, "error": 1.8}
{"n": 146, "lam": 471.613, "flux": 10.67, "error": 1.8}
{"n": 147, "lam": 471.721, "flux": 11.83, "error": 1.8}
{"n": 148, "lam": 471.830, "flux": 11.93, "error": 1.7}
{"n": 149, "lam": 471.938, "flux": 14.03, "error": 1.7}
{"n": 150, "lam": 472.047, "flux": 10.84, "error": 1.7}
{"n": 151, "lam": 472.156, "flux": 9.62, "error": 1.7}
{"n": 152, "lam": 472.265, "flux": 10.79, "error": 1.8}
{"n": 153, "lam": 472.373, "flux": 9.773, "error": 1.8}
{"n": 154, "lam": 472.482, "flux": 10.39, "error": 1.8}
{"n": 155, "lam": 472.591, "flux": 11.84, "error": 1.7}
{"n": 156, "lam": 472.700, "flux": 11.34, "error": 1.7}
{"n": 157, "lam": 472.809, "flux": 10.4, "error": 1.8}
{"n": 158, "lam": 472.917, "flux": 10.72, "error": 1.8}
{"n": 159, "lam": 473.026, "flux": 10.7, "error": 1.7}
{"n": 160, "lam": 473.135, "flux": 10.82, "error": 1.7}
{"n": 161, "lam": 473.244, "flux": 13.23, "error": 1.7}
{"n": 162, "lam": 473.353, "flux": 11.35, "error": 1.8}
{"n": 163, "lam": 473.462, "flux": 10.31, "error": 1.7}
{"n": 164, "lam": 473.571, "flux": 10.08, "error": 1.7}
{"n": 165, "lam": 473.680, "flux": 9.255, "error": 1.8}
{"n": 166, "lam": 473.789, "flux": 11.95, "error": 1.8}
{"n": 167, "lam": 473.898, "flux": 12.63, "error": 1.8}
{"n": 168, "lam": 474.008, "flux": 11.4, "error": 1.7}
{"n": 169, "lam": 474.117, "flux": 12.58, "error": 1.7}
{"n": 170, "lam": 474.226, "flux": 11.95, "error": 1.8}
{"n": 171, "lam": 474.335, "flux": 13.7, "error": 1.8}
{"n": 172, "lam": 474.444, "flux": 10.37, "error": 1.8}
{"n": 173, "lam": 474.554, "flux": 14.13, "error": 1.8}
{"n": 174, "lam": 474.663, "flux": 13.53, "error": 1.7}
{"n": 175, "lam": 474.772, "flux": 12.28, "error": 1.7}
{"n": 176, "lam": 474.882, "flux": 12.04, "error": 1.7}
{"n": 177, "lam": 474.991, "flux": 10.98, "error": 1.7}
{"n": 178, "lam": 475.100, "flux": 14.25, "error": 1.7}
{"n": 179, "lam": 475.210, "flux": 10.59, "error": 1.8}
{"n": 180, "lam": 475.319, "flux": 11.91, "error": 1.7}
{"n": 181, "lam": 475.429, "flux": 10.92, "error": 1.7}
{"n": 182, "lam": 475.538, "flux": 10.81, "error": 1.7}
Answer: -0.25 nm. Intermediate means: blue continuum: 10.8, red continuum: 11.2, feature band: 11.3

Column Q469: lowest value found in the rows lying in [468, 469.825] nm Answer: 9.892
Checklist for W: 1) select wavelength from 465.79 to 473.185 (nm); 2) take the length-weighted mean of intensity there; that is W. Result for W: 11.3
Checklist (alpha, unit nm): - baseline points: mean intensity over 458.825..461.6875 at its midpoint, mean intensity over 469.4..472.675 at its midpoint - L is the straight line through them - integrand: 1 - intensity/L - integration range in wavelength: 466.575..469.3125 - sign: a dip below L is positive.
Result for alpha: 0.077 nm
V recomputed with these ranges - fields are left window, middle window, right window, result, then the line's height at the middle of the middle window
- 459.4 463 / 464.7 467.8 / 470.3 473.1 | 0.01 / 11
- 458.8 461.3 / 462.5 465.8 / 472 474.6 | 0.04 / 11.1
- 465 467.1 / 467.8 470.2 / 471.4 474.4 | -0.16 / 11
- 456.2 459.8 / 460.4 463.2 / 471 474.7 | -0.05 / 11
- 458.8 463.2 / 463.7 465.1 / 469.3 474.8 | 0.02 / 11.3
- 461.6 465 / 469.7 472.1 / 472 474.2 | -0.14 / 11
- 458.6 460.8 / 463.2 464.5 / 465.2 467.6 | 0.03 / 11.1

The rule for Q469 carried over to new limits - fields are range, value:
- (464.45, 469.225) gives 7.015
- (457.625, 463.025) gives 8.495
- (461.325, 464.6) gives 8.567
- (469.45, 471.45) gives 9.163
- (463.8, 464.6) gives 9.328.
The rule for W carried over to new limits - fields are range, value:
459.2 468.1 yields 11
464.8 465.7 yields 10.9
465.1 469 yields 11.2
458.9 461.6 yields 10.9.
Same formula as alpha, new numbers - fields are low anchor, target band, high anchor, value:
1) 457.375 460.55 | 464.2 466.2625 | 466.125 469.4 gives 0.01 nm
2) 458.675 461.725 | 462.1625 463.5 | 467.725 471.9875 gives 0.00 nm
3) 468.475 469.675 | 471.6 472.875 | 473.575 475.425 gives 0.07 nm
